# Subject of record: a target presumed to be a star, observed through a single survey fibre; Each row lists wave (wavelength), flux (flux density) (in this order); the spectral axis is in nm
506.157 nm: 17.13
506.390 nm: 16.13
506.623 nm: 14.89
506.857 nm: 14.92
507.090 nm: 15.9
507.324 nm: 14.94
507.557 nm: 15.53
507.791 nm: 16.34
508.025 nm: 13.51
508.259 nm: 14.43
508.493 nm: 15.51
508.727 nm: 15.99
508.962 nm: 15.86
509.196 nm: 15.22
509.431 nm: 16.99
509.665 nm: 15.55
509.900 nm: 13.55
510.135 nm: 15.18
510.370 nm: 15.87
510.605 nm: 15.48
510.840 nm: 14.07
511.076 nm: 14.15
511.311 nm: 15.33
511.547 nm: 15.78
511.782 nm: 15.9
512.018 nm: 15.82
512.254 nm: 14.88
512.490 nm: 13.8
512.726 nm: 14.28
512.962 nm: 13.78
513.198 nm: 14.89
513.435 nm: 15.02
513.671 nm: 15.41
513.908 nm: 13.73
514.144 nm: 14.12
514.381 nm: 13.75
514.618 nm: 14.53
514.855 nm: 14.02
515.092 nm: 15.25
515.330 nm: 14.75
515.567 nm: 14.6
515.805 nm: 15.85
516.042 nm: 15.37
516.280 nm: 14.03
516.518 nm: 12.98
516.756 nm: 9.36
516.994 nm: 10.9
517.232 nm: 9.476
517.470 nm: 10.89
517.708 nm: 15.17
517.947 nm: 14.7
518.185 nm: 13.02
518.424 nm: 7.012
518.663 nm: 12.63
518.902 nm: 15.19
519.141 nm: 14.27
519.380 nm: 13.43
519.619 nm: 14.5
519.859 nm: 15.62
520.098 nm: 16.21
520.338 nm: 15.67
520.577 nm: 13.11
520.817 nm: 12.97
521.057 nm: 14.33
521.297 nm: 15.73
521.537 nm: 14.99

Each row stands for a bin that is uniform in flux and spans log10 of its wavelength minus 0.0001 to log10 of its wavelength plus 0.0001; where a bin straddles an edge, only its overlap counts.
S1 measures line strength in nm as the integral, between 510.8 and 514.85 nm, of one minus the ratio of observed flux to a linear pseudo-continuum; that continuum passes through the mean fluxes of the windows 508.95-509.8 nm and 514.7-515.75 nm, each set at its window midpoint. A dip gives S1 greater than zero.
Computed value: 0.14 nm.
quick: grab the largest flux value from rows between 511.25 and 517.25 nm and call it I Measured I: 15.9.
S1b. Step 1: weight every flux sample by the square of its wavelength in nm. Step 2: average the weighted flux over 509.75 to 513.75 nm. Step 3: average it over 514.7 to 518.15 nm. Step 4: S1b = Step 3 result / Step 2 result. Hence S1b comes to 0.9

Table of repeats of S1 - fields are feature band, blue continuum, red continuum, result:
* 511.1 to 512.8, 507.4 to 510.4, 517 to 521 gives -0.04 nm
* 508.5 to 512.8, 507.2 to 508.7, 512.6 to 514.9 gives -0.13 nm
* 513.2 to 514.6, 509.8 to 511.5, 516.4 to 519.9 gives -0.06 nm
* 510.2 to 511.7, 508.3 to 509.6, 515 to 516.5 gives 0.04 nm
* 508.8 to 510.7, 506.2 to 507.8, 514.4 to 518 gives -0.07 nm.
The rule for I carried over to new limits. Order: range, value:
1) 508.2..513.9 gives 16.99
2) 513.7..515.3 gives 15.25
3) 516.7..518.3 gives 15.17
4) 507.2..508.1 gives 16.34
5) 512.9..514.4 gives 15.41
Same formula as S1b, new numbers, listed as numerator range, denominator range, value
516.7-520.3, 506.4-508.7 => 0.89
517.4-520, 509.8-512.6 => 0.92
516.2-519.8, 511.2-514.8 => 0.87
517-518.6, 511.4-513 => 0.80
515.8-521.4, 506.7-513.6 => 0.92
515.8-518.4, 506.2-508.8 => 0.85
